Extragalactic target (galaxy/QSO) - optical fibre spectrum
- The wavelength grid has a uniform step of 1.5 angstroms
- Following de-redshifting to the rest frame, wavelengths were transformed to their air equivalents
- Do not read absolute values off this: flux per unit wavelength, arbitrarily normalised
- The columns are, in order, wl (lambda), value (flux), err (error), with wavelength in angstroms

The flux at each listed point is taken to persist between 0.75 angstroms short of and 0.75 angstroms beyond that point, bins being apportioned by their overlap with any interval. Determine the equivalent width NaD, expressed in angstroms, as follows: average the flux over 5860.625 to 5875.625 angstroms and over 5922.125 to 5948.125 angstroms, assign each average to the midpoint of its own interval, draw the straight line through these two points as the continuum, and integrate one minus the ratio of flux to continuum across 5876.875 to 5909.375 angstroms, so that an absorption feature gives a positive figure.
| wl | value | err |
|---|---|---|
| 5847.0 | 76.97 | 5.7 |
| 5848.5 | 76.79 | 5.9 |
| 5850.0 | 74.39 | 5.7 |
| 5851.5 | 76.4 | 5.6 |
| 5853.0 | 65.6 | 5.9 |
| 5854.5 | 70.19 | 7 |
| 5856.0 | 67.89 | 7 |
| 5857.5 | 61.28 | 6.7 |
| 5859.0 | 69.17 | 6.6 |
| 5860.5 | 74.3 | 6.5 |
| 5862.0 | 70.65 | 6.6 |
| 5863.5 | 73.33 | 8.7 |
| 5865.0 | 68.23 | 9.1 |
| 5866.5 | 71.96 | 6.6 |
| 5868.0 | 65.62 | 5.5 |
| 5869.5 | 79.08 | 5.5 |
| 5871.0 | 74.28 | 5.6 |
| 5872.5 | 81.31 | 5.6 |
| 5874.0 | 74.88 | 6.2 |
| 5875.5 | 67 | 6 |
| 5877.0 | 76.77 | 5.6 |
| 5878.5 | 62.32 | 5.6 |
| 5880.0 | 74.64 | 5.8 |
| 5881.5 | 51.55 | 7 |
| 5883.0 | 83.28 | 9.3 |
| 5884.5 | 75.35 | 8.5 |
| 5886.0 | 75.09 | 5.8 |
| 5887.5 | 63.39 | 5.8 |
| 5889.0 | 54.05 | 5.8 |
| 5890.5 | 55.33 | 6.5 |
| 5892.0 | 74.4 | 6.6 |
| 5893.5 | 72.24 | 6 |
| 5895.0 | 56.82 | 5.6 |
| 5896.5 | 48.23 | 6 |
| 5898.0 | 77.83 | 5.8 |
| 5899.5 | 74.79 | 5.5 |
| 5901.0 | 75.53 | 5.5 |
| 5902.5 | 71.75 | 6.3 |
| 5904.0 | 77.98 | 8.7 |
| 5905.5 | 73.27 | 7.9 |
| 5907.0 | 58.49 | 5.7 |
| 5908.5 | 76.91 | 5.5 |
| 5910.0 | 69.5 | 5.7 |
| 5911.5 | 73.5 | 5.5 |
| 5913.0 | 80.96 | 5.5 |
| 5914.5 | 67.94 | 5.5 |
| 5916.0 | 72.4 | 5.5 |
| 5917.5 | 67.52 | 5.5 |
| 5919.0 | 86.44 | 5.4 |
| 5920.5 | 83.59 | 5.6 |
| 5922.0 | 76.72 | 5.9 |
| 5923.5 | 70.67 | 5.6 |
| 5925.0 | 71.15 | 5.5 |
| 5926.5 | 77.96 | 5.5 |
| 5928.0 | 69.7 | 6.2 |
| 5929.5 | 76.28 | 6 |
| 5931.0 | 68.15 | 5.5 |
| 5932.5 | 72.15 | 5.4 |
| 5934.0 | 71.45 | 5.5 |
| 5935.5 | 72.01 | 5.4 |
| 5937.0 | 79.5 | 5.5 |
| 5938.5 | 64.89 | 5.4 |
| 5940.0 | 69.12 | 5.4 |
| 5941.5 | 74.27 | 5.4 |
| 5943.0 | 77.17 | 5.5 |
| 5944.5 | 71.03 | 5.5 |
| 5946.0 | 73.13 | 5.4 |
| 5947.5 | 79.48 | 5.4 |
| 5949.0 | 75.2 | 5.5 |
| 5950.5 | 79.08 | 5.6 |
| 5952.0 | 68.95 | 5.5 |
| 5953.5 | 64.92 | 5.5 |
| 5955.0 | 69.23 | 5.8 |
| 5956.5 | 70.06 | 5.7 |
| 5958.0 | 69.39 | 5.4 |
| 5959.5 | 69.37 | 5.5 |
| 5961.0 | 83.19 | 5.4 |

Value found 2.0 angstroms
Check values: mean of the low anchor 72.9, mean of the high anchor 72.9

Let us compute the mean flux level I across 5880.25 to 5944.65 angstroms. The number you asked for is 71.2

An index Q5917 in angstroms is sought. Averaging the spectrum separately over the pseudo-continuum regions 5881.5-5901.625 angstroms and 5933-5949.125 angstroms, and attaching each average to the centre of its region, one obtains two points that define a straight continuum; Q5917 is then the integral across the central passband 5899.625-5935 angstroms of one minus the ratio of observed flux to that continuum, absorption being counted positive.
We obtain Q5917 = -1.5 angstroms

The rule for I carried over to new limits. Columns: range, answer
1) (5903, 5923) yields 74.2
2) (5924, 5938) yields 73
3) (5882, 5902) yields 68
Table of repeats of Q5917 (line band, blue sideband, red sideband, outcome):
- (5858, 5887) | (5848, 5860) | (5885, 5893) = -1.91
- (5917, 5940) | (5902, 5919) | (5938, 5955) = -0.42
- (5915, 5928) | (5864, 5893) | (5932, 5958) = -0.69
